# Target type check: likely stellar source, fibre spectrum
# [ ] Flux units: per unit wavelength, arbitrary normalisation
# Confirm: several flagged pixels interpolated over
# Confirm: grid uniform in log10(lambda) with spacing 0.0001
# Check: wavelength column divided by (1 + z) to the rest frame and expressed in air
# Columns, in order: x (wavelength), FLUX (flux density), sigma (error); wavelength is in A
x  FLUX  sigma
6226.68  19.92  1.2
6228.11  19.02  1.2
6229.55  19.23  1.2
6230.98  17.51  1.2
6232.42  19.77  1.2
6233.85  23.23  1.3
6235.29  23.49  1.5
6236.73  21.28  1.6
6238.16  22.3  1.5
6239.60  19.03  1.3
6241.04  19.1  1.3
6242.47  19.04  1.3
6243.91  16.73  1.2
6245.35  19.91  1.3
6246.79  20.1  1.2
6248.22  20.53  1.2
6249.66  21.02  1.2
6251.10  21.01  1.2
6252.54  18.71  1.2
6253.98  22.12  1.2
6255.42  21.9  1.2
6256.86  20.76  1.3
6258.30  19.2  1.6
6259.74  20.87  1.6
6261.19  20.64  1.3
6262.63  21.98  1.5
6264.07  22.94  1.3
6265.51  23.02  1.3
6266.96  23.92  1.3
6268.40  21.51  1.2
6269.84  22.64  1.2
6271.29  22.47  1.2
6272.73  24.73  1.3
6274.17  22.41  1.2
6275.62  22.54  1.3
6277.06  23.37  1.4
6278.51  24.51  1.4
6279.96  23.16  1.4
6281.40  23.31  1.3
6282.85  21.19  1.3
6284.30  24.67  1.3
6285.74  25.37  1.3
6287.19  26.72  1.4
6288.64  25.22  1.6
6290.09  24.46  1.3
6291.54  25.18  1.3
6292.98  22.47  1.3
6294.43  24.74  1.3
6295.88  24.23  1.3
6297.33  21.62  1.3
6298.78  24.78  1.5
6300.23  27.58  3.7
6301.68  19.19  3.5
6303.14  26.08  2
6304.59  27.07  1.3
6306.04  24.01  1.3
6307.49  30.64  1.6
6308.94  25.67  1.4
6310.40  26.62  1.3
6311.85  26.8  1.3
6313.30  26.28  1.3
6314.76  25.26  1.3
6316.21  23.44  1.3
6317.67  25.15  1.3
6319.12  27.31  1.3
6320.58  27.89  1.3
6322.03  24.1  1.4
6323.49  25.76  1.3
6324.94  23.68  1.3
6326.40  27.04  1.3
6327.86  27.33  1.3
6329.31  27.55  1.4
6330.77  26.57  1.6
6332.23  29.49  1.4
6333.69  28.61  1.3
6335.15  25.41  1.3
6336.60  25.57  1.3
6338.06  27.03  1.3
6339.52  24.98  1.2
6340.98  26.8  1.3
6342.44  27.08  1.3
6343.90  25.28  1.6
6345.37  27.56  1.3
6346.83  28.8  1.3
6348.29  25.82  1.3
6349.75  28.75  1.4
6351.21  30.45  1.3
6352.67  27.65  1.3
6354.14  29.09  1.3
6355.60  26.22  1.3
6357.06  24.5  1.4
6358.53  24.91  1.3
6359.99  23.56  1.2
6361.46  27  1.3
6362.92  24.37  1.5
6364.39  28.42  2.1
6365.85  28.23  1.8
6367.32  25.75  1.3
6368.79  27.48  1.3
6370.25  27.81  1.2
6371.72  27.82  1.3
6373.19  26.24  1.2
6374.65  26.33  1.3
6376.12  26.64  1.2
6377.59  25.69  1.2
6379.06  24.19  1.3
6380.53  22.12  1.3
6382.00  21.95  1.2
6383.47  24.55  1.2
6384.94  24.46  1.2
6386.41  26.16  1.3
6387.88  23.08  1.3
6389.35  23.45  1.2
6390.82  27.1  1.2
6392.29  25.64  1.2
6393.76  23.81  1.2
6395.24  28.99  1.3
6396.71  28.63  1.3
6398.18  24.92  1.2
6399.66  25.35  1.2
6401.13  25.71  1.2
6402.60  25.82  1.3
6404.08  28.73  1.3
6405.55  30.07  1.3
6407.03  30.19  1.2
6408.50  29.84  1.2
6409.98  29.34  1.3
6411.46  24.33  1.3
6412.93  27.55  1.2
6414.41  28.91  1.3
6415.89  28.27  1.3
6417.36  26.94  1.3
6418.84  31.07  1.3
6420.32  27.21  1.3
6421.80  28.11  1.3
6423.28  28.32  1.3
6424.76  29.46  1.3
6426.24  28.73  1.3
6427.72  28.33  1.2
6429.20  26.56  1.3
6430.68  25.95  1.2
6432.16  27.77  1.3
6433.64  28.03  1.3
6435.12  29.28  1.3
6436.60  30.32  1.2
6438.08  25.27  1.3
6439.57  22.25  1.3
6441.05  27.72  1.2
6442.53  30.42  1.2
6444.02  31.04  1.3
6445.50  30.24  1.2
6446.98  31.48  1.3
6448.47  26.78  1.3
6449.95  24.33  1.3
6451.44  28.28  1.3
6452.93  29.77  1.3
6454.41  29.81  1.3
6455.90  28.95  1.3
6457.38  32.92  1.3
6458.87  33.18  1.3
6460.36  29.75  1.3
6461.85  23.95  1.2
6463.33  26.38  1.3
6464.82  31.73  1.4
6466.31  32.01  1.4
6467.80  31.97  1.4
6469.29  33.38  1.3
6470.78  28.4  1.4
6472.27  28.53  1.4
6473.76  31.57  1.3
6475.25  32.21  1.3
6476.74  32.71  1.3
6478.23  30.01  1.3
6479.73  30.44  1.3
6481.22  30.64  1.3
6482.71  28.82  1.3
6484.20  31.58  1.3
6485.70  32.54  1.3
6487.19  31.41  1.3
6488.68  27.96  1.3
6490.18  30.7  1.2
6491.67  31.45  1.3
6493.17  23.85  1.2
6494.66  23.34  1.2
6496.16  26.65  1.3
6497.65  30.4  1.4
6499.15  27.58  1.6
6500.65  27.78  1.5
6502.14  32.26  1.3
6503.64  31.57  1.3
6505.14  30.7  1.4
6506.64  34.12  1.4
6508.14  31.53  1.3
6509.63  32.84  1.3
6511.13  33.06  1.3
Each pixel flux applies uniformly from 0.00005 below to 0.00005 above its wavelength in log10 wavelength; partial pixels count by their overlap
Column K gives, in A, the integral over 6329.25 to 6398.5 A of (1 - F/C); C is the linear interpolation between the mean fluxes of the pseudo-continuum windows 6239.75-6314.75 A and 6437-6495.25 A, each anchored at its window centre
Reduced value -0.9 A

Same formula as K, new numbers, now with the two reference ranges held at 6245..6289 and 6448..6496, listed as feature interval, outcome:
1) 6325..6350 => -2.1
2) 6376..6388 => 1.0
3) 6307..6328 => -1.7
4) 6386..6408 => 0.4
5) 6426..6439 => 0.2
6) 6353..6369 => -0.4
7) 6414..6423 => -0.2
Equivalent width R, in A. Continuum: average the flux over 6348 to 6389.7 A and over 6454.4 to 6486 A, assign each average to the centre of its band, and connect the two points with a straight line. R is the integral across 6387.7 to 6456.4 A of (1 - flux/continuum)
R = 1.5 A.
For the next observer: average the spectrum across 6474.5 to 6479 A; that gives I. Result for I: 31.6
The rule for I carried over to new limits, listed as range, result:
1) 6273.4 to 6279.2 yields 23.2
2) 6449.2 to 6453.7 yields 27.5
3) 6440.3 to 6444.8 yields 29.7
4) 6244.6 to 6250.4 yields 20.4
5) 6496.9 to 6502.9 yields 29.5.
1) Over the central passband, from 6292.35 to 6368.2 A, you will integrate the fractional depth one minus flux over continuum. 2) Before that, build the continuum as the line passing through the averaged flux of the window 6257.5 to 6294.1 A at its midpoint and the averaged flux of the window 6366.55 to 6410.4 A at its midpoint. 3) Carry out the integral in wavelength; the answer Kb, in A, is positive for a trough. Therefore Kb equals -4.67 A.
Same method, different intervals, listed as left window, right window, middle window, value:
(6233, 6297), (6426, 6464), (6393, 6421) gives -0.6 A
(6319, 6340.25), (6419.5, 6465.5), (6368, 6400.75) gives 2.3 A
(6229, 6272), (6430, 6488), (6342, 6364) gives -1.4 A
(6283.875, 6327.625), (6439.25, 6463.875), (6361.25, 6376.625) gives 0.0 A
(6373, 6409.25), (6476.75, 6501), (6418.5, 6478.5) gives -2.6 A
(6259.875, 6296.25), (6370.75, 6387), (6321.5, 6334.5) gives -1.3 A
